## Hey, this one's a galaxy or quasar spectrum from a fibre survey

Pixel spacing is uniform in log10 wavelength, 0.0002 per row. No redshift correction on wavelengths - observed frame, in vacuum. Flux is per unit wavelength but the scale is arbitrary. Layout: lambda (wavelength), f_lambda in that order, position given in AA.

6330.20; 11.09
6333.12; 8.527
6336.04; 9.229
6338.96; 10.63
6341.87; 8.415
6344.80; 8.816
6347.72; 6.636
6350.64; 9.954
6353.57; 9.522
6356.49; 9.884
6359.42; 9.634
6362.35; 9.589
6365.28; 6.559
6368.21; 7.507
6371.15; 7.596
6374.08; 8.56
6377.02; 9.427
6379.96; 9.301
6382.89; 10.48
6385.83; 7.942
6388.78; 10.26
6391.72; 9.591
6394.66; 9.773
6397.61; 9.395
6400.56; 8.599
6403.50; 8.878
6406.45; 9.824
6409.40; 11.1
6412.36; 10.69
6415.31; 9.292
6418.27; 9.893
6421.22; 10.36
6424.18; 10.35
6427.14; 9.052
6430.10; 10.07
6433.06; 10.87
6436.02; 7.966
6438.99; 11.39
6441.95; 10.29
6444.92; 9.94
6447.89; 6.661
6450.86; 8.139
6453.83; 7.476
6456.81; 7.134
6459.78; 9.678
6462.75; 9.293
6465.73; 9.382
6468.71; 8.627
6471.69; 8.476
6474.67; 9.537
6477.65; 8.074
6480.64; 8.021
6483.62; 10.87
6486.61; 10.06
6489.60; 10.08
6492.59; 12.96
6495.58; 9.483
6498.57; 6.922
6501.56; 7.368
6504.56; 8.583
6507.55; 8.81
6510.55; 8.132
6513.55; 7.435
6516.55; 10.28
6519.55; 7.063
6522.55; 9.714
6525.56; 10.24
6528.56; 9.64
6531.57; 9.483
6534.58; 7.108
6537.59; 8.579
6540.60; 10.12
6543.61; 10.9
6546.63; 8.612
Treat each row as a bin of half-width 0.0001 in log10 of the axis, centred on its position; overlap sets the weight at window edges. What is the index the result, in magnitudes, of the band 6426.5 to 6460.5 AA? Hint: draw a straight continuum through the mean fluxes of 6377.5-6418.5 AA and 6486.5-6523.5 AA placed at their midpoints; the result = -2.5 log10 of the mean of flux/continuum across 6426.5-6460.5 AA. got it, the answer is 0.04 mag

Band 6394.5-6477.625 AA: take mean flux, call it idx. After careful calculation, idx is 9.33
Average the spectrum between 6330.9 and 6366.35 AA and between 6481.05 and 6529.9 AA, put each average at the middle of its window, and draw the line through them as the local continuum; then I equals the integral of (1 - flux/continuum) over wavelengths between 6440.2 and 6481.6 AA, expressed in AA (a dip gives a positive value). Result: 2.26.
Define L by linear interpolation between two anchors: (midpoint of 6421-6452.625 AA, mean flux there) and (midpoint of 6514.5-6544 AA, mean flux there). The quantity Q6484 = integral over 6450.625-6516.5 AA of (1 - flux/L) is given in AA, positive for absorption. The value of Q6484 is 3.3 AA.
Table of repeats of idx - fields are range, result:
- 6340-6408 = 8.98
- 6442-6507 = 8.92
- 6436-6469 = 8.88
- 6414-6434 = 9.97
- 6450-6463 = 8.27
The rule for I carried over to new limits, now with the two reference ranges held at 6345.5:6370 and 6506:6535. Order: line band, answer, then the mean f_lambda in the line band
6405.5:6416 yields -1.9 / 10.3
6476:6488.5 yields -0.7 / 9.28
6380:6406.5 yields -2.1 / 9.39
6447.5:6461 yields 1.4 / 7.87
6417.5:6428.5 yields -1.5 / 9.93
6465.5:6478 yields -0.1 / 8.83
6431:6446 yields -2.3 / 10.1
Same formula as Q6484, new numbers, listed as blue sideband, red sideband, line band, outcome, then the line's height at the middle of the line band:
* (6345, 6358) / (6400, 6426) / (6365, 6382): 1.79 AA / 9.32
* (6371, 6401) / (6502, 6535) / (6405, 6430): -2.52 AA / 9.15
